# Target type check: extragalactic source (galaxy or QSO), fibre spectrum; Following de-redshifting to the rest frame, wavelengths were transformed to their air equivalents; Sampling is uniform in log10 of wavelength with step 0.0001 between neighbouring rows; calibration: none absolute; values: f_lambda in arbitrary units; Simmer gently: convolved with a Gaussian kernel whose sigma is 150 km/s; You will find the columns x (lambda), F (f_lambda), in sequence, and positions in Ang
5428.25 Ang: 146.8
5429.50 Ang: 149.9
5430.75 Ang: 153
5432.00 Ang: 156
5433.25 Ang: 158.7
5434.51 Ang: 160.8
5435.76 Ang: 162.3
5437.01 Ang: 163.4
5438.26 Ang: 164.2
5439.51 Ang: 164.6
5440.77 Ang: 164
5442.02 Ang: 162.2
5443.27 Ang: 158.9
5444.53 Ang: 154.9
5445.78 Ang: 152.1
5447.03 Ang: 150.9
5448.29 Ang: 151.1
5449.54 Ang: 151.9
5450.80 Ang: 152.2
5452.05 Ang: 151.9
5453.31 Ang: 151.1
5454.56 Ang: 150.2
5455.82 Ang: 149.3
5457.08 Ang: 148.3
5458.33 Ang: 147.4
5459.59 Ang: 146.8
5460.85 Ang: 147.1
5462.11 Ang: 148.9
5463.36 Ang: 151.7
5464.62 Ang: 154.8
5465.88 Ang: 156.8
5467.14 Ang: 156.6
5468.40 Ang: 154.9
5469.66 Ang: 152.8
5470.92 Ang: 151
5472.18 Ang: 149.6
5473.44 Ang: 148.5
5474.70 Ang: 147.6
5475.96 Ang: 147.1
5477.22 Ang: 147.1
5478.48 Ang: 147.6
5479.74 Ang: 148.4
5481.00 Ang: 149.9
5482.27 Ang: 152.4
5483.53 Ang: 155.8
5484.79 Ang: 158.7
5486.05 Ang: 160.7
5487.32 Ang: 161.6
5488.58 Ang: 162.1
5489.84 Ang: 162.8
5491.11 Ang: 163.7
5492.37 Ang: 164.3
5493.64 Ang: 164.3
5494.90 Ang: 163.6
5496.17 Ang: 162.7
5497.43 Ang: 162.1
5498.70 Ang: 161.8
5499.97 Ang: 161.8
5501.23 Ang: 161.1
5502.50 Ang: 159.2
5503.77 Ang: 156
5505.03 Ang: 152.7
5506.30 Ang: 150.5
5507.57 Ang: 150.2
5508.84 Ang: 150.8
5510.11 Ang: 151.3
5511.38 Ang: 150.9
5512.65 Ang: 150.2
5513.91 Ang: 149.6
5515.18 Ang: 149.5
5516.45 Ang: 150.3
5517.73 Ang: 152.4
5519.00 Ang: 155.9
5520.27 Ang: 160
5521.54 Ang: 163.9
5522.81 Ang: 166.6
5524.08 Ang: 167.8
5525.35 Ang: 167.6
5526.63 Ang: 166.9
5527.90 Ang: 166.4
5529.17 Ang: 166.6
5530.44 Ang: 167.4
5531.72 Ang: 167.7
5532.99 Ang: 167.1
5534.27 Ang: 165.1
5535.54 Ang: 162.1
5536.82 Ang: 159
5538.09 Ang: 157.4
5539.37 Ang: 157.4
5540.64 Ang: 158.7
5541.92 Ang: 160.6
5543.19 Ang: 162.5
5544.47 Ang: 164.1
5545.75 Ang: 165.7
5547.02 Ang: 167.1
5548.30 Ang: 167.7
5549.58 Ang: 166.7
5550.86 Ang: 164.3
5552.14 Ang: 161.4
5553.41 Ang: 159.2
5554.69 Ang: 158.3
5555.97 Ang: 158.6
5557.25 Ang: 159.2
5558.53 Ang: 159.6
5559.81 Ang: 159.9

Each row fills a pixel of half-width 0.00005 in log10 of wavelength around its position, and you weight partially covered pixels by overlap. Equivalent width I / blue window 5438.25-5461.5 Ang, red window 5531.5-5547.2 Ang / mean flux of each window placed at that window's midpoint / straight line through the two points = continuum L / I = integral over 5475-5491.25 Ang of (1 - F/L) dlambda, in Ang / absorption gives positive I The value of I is 0.2 Ang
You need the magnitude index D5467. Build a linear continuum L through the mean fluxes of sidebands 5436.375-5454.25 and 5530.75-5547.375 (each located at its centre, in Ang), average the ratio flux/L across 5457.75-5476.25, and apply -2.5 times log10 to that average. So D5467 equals 0.05 mag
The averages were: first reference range 157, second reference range 163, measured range 151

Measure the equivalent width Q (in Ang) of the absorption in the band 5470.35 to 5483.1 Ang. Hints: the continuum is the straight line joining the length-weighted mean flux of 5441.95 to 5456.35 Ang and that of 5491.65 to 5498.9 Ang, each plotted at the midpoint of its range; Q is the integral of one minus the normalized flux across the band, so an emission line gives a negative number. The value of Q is 0.80 Ang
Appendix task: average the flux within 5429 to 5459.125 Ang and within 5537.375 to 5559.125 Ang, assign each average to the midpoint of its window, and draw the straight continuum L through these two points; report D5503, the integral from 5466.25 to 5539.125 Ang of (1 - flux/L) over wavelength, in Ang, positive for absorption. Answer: 0.6 Ang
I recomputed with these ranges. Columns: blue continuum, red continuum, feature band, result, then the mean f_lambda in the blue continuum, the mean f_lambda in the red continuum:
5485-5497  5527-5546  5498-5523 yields 1.21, 163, 163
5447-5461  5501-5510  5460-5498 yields -0.84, 150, 154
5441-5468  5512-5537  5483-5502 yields -0.57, 152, 161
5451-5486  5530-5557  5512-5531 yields -0.09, 151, 163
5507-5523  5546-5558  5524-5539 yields -0.69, 154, 163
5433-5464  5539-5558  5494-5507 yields -0.06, 155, 162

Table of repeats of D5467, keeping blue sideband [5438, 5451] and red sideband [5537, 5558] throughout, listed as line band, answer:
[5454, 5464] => 0.06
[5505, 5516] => 0.07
